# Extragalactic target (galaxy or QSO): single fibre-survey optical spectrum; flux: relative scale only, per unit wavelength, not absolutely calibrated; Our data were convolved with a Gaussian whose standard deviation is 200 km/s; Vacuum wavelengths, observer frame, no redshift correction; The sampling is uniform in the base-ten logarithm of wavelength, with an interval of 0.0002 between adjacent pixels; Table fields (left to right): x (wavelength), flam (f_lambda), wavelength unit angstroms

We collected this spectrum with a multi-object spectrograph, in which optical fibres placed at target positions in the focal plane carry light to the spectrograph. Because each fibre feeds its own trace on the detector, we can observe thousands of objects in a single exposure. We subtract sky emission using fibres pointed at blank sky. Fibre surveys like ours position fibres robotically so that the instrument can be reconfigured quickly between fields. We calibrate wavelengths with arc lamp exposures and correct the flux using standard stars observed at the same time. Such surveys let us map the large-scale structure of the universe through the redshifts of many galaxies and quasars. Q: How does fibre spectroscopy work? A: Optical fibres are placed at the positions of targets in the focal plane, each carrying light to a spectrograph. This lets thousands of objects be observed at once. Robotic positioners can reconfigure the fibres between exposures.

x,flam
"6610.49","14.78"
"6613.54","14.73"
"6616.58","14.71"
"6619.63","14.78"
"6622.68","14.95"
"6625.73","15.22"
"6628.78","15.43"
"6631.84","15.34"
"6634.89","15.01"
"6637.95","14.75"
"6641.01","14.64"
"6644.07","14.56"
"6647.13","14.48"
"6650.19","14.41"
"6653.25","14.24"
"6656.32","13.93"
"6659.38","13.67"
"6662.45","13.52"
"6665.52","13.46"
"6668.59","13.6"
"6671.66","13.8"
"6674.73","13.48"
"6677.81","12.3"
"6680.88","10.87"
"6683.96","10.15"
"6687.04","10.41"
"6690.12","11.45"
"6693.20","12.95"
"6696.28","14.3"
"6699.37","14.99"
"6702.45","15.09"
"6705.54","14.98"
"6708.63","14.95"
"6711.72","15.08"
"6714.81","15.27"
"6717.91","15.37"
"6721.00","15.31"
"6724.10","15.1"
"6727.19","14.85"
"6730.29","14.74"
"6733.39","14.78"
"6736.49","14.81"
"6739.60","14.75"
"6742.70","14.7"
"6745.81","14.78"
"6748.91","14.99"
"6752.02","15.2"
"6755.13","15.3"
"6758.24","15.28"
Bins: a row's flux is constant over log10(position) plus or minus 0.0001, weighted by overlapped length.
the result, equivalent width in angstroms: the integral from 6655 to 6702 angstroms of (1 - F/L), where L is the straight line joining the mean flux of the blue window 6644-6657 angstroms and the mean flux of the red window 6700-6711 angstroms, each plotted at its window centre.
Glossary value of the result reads 5.7 angstroms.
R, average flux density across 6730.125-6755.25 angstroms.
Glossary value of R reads 14.9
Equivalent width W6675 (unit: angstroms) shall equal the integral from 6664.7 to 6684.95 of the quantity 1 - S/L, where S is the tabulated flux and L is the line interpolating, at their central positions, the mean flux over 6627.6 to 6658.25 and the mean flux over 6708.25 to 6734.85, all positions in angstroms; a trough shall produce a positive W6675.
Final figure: 3.1 angstroms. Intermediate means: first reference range 14.7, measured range 12.6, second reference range 15.1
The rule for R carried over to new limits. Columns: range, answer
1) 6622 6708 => 13.8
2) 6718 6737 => 15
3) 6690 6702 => 13.8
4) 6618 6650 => 14.9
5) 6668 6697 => 12.2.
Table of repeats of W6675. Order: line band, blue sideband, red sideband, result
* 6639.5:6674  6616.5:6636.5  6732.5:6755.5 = 2.34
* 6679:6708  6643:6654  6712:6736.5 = 3.81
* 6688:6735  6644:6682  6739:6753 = -0.73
